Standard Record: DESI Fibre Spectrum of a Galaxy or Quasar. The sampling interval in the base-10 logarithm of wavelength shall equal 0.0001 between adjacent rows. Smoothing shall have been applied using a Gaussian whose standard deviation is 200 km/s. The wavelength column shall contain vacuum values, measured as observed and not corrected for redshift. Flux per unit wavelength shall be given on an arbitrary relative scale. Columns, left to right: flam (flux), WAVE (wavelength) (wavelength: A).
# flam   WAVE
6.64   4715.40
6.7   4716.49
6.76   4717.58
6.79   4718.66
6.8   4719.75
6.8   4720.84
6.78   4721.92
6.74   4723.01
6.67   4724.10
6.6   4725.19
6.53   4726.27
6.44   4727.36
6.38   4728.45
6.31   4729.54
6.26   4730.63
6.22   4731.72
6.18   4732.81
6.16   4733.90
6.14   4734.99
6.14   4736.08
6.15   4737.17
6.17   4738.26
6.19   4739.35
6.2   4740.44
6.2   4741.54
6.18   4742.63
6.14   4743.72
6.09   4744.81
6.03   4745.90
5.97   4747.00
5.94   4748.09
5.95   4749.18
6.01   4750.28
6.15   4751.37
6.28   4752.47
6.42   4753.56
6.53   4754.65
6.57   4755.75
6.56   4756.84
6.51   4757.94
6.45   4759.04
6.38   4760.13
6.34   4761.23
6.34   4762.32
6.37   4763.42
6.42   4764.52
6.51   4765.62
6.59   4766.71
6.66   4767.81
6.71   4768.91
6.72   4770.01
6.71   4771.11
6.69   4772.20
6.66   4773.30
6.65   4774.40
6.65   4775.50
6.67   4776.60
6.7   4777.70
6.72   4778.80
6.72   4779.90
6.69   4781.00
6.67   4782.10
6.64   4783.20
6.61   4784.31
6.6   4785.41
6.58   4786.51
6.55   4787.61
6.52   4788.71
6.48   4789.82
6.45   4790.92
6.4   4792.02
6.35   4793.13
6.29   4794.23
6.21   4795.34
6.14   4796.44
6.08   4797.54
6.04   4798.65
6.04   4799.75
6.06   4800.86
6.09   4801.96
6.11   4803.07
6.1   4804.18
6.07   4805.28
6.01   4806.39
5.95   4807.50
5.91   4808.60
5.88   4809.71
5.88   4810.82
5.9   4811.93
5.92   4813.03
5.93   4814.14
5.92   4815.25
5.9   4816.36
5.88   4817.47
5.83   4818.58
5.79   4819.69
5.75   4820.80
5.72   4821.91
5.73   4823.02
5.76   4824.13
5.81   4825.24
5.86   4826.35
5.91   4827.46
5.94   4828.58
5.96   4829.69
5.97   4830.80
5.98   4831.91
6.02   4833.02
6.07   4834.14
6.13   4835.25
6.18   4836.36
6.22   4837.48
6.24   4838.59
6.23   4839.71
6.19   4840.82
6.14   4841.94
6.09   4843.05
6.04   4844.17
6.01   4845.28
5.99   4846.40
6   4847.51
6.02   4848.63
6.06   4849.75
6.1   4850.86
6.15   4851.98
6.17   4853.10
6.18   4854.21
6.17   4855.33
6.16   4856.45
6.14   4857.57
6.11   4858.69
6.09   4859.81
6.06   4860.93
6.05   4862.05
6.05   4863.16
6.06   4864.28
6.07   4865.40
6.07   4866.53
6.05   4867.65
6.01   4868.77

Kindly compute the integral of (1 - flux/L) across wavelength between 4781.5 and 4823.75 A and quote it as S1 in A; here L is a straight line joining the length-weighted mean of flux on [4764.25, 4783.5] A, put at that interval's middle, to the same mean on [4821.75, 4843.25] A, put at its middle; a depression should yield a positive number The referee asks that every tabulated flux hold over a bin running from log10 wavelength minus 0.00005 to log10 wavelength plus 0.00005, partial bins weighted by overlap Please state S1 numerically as 1.4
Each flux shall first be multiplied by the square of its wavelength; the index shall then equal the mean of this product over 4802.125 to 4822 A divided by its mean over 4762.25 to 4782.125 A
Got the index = 0.91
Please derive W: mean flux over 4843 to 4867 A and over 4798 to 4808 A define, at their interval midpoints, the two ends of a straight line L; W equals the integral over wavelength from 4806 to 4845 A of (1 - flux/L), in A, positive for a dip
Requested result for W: 0.7 A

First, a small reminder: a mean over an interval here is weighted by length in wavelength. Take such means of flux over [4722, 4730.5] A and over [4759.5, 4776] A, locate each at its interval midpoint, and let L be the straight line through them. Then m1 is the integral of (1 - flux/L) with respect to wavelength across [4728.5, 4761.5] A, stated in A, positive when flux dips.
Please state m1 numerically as 1.6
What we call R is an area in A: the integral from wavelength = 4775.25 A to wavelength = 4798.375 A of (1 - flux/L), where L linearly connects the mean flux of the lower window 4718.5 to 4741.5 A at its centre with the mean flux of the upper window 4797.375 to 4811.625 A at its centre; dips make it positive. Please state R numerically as -1.5 A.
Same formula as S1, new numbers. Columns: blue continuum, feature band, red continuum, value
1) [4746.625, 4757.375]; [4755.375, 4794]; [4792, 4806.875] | -2.33 A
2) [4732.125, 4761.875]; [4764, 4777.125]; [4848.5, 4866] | -0.93 A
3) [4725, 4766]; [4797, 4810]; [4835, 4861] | 0.32 A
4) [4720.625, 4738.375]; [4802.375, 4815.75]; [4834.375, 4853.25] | 0.50 A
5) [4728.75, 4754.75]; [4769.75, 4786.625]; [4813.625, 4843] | -1.63 A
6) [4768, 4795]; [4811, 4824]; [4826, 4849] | 0.85 A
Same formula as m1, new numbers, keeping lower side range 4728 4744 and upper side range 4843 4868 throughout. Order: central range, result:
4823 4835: 0.36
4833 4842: -0.10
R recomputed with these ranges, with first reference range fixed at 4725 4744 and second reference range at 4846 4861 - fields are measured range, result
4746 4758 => 0.0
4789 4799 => -0.2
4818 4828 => 0.6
